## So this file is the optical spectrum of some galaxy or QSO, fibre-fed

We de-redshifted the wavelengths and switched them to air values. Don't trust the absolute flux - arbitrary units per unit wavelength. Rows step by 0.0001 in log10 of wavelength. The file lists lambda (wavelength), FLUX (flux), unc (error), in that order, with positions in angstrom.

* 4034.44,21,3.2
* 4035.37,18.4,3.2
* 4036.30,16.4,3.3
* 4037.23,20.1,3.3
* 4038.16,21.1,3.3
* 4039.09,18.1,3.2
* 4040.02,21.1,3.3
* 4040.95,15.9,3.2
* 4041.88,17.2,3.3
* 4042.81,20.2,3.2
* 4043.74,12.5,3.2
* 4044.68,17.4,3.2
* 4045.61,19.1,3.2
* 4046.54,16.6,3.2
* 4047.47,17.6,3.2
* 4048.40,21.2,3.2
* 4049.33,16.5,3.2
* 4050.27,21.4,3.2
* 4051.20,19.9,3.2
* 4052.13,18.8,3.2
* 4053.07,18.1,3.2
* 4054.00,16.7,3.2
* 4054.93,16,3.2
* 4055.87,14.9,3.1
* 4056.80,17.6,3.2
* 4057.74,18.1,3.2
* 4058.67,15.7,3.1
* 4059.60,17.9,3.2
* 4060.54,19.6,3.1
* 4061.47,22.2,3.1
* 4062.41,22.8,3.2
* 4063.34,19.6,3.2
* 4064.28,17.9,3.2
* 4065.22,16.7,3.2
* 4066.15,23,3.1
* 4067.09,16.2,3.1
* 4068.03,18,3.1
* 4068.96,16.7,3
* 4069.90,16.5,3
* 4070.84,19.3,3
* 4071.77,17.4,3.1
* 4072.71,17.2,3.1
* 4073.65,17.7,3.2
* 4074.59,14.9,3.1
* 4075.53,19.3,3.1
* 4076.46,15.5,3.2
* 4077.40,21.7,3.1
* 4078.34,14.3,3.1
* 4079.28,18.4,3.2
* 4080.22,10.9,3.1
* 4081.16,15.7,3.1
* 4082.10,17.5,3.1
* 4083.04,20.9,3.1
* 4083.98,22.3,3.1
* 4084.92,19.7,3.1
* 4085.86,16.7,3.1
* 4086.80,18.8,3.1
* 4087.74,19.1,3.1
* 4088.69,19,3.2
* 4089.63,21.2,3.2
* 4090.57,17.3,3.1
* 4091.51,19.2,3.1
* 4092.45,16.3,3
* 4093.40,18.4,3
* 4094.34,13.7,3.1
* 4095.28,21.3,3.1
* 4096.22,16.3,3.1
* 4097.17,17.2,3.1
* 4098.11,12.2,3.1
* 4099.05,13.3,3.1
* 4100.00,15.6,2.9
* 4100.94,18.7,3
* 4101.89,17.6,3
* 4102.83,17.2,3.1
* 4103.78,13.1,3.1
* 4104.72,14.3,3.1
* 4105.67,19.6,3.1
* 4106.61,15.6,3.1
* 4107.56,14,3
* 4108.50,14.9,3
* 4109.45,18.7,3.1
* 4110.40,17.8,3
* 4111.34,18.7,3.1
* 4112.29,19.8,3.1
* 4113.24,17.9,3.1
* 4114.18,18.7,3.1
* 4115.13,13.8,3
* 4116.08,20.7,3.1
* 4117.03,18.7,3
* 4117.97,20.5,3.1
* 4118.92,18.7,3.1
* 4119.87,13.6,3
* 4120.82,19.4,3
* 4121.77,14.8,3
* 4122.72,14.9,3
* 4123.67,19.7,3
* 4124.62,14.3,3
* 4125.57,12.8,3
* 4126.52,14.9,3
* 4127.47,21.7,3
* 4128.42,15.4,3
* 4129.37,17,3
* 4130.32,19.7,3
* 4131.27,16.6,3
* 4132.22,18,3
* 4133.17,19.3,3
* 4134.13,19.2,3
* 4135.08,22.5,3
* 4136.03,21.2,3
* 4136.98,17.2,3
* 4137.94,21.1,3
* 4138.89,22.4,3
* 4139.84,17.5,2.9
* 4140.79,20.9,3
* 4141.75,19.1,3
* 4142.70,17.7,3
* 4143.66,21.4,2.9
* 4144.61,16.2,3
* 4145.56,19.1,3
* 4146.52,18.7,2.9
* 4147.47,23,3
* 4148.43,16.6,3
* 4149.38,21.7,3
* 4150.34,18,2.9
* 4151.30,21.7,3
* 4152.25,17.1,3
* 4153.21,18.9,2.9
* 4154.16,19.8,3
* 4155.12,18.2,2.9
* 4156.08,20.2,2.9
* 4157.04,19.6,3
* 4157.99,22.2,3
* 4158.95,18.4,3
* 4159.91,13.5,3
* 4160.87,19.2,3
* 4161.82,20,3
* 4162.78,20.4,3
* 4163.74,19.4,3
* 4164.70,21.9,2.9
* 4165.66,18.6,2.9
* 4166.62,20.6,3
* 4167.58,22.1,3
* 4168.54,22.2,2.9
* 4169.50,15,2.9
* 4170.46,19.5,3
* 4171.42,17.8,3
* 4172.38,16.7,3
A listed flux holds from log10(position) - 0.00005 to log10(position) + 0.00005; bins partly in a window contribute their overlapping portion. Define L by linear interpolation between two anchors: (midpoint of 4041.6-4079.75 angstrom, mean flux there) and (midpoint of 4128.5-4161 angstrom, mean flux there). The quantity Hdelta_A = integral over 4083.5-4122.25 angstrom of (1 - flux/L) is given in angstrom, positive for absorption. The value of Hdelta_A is 2.4 angstrom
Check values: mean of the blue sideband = 18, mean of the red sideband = 19.2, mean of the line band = 17.4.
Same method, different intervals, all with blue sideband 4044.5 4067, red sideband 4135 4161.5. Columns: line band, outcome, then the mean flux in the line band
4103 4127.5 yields 2.8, 16.9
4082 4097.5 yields 0.2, 18.6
